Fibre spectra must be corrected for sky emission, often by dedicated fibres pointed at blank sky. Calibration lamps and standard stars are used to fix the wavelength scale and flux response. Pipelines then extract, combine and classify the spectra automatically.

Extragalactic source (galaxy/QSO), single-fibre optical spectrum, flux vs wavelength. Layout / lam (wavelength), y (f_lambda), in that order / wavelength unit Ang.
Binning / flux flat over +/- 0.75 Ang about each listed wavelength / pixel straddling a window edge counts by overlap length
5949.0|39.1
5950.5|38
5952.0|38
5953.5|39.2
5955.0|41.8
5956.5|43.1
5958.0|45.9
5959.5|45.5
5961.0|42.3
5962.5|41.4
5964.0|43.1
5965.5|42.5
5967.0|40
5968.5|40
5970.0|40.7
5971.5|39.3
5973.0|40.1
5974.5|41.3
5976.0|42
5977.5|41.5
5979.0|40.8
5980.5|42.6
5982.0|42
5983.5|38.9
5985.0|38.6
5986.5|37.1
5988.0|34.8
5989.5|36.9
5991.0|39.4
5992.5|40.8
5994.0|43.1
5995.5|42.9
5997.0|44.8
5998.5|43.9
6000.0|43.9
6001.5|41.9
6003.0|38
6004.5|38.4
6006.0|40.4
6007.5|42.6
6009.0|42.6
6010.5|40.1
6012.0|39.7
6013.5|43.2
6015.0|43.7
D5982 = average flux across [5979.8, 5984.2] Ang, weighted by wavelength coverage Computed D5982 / 41.2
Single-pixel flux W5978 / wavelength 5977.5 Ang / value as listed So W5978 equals 41.5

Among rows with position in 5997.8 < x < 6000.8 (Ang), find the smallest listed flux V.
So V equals 43.9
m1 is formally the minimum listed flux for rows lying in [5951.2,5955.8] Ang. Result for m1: 38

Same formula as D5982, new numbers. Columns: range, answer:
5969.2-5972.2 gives 40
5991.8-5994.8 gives 42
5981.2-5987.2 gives 39.2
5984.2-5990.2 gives 36.9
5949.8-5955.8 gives 39.3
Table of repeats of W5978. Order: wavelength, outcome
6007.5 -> 42.6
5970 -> 40.7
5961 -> 42.3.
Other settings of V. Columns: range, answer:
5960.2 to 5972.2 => 39.3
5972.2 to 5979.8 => 40.1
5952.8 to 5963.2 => 39.2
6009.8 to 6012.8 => 39.7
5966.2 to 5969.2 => 40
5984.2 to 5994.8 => 34.8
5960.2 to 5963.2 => 41.4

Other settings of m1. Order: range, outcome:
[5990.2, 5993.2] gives 39.4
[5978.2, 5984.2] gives 38.9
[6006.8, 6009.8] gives 42.6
